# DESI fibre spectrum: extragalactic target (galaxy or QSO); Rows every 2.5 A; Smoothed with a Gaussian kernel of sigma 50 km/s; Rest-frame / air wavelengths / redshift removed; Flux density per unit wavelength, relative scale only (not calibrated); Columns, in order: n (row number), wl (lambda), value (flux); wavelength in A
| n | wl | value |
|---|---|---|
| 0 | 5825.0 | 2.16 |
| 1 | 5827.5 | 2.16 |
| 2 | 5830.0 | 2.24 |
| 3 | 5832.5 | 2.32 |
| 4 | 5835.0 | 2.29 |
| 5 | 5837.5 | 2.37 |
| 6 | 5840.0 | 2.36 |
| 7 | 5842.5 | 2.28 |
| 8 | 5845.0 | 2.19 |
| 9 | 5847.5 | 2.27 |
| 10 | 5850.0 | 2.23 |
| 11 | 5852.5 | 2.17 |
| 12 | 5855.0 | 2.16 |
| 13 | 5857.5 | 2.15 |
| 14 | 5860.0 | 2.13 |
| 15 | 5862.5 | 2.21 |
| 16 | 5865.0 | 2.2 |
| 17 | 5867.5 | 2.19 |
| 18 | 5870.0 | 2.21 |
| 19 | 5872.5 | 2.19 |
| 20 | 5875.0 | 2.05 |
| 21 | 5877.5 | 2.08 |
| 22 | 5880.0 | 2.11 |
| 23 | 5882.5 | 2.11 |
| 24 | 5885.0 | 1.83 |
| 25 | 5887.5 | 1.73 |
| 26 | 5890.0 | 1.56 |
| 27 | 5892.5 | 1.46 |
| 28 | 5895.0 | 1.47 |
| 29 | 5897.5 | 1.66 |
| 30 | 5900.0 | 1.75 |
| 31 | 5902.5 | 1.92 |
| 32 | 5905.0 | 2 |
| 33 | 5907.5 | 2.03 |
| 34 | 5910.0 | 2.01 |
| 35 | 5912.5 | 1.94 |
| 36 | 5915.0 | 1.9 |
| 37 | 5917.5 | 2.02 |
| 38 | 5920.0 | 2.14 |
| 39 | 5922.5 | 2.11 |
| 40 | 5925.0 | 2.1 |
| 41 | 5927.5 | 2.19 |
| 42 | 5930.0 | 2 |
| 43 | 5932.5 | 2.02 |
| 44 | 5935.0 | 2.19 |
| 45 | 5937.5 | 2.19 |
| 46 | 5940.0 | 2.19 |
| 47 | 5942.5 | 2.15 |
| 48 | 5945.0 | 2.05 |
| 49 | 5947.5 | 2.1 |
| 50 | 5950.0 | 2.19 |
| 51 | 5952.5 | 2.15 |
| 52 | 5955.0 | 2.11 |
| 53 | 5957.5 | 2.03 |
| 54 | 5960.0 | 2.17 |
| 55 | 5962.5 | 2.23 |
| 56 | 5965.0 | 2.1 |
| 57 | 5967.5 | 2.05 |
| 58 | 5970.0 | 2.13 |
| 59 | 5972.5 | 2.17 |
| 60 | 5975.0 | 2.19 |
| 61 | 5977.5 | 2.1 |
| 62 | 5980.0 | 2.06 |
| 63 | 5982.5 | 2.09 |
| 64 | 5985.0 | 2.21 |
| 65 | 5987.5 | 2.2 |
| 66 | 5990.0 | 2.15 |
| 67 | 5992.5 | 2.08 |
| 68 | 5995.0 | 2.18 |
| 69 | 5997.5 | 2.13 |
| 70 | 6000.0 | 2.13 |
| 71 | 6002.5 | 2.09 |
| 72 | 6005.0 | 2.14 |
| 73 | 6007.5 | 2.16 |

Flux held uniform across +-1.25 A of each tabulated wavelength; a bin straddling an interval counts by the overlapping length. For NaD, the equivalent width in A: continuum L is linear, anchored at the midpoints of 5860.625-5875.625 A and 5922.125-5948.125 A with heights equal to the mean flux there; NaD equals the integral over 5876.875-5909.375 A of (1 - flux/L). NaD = 5.0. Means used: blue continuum 2.18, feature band 1.82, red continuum 2.12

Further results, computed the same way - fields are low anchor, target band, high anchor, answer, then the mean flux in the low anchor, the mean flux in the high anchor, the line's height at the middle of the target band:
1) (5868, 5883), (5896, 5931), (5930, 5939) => 2.33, 2.13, 2.12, 2.12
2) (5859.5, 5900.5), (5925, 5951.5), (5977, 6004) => -1.13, 1.94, 2.13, 2.04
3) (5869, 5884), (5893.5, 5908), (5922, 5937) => 2.23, 2.12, 2.11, 2.11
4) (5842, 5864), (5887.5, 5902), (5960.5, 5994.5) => 3.77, 2.2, 2.14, 2.18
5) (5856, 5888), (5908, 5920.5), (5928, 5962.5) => 0.70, 2.1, 2.12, 2.11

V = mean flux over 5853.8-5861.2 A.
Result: 2.15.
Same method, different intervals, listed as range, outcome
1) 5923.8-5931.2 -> 2.1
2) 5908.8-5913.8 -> 1.97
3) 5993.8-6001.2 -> 2.15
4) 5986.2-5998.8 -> 2.15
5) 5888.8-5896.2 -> 1.5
